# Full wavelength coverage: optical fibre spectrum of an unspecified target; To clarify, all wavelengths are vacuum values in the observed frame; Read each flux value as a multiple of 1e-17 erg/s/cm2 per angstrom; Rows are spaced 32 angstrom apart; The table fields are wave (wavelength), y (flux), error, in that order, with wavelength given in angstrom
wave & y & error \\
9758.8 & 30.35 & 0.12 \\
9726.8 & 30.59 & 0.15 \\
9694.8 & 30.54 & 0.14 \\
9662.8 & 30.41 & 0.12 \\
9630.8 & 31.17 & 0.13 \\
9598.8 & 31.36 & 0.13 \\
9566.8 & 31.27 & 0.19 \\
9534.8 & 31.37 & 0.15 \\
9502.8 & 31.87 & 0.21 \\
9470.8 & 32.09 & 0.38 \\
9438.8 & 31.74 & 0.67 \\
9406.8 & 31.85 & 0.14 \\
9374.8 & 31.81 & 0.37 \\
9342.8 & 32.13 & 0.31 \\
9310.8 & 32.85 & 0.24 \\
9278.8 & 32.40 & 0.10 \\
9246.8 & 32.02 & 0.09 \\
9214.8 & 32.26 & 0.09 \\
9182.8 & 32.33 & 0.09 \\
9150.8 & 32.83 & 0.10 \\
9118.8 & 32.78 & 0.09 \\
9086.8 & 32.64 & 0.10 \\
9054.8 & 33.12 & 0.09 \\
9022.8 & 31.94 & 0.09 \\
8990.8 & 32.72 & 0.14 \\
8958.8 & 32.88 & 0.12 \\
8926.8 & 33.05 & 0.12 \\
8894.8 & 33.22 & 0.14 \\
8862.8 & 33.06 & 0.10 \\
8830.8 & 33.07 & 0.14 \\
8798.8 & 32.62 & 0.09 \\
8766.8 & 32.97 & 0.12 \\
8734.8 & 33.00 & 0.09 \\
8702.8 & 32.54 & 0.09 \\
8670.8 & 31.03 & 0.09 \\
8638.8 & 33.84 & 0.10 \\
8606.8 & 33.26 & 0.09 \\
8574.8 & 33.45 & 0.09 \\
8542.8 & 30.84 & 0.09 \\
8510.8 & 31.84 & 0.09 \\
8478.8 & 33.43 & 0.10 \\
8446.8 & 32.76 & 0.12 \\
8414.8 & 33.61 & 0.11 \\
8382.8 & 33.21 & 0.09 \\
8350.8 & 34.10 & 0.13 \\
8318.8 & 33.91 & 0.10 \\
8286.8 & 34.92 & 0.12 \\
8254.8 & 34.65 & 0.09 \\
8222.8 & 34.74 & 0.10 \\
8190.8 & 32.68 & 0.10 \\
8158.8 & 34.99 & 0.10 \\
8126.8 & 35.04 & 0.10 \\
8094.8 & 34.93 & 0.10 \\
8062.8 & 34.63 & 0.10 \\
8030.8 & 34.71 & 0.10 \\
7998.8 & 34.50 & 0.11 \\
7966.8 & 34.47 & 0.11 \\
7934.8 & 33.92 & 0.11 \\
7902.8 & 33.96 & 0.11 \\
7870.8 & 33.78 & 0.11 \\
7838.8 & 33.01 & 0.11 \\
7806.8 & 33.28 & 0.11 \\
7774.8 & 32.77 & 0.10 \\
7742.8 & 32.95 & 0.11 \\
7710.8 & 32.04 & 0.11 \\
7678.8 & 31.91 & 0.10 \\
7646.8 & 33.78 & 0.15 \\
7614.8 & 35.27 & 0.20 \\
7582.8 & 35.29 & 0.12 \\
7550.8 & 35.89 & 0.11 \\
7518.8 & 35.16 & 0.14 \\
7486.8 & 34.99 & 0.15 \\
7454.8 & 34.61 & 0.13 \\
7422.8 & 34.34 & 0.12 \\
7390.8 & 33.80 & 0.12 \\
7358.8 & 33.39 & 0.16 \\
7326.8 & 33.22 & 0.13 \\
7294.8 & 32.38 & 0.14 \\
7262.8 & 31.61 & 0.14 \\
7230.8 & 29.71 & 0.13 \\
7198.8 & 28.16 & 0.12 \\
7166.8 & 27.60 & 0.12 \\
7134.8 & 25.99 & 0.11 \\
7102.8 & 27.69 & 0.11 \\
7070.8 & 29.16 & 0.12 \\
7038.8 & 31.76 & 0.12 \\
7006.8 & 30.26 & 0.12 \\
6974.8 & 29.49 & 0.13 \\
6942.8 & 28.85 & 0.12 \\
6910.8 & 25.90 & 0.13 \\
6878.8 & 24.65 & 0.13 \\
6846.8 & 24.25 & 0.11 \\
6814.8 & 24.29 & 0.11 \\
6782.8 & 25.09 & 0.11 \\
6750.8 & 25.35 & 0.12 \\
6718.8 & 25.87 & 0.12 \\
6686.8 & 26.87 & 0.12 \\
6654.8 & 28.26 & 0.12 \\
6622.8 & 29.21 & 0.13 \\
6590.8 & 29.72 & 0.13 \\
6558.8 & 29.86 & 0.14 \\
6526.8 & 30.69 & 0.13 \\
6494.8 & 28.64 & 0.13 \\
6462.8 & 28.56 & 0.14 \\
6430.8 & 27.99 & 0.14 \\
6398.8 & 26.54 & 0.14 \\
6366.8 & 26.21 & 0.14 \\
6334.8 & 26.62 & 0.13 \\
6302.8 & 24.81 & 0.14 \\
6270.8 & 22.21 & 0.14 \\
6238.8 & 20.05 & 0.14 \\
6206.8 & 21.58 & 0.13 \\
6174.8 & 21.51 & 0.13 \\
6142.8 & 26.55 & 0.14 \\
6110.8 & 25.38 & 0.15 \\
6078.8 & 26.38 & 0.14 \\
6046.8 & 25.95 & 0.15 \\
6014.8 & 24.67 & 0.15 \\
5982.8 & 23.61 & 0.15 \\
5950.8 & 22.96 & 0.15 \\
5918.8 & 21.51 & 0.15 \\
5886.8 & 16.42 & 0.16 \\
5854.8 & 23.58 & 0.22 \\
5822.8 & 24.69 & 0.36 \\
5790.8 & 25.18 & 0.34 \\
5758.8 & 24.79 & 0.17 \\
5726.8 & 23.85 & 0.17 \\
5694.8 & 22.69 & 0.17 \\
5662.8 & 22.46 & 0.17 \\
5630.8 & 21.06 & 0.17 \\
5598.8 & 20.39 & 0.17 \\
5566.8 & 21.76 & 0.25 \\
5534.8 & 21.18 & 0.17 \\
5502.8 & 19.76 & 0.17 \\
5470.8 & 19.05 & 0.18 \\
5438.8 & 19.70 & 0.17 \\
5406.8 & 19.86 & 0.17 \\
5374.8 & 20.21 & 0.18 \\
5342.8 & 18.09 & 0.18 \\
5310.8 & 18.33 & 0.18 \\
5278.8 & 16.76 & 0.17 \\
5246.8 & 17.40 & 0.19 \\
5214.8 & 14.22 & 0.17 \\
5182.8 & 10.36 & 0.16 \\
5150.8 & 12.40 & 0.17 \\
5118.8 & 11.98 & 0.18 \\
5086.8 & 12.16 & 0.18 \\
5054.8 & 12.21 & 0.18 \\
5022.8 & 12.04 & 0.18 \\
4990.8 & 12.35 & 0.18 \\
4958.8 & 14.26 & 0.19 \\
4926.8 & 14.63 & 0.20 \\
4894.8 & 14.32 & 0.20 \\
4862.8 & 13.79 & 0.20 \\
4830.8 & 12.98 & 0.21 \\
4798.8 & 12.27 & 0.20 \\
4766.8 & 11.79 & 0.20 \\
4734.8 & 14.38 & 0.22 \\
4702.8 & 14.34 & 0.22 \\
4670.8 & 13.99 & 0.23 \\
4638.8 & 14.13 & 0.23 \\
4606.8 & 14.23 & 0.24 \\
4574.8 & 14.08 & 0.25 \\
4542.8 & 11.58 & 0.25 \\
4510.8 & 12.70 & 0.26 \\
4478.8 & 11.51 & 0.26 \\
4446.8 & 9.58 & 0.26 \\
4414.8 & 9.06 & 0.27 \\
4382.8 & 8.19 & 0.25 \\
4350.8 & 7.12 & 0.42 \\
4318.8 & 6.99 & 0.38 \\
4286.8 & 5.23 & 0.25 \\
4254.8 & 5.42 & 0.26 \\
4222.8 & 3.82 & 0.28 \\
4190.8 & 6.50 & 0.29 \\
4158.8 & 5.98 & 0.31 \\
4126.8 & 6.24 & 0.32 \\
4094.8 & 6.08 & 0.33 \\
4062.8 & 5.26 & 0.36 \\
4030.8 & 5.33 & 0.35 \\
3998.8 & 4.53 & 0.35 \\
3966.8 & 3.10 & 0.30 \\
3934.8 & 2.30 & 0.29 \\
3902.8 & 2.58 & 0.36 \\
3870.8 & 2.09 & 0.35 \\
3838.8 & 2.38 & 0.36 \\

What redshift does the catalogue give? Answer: 0.00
